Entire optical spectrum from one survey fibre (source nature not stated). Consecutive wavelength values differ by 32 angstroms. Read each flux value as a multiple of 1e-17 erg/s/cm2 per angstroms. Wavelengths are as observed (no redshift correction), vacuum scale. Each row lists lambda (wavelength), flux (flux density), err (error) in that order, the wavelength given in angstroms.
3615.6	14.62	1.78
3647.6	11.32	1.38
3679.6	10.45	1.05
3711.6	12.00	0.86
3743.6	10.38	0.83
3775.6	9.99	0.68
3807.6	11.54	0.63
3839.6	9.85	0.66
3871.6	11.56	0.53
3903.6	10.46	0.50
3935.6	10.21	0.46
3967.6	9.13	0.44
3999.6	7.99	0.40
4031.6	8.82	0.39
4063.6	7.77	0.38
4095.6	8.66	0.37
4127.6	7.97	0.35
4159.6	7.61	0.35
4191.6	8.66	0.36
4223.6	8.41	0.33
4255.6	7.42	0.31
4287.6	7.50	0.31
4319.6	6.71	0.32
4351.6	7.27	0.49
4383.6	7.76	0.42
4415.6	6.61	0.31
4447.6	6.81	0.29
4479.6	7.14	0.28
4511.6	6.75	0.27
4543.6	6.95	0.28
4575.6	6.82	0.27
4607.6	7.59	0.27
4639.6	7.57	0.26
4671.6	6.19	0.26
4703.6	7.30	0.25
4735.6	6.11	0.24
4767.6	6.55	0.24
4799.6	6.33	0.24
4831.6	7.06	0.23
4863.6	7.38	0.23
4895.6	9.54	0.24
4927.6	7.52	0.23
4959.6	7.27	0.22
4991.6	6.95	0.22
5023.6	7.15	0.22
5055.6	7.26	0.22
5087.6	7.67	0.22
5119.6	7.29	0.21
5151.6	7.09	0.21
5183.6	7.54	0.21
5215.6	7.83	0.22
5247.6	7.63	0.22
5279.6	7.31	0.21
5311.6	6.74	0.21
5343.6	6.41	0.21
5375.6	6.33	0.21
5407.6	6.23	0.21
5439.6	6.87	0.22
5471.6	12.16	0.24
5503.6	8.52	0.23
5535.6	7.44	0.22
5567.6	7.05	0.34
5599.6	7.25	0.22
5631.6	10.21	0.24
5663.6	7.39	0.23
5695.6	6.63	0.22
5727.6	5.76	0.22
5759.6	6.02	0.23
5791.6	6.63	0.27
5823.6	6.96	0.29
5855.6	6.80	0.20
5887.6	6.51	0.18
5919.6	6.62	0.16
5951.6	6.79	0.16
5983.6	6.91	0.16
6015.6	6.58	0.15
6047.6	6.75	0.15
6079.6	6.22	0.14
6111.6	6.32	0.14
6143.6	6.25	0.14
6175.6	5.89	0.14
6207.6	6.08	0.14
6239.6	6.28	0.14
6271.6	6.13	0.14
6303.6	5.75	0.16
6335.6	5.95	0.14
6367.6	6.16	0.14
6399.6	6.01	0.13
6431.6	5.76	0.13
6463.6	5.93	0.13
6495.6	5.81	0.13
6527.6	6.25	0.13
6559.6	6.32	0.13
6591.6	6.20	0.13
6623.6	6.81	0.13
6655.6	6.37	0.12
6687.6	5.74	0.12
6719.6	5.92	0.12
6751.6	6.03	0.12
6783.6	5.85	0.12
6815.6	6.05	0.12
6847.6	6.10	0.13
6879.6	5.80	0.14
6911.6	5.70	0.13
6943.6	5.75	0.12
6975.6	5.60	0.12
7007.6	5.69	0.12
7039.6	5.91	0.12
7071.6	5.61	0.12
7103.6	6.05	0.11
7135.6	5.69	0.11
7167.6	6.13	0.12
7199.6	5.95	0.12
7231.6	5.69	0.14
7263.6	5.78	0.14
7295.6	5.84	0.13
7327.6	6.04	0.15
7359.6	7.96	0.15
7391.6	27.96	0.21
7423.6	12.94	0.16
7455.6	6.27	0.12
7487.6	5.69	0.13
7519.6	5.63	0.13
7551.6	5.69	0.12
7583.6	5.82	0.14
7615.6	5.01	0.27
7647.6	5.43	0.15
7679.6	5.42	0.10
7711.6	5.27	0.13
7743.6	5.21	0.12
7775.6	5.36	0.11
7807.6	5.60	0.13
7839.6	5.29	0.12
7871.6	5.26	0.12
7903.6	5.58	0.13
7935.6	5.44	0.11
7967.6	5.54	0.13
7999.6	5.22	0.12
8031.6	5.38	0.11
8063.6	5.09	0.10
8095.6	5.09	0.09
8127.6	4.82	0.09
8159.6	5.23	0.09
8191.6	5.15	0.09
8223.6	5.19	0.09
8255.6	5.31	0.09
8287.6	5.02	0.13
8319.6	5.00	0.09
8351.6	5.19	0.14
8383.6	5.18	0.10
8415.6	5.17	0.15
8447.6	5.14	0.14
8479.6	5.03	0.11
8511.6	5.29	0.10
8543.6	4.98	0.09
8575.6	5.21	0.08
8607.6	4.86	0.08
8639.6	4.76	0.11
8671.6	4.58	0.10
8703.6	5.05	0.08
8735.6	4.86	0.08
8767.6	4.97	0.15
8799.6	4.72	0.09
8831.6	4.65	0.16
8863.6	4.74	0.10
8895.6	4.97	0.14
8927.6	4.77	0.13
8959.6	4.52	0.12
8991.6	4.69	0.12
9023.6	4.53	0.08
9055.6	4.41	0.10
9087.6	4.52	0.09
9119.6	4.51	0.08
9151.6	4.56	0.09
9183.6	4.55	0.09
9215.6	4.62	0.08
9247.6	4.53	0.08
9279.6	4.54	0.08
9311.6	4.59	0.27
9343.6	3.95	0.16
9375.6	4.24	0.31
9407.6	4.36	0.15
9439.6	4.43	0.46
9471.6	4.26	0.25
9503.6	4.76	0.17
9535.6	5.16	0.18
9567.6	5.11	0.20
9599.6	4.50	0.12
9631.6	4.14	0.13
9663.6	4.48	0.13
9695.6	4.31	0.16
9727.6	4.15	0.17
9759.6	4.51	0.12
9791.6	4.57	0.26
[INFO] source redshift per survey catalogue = 0.127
